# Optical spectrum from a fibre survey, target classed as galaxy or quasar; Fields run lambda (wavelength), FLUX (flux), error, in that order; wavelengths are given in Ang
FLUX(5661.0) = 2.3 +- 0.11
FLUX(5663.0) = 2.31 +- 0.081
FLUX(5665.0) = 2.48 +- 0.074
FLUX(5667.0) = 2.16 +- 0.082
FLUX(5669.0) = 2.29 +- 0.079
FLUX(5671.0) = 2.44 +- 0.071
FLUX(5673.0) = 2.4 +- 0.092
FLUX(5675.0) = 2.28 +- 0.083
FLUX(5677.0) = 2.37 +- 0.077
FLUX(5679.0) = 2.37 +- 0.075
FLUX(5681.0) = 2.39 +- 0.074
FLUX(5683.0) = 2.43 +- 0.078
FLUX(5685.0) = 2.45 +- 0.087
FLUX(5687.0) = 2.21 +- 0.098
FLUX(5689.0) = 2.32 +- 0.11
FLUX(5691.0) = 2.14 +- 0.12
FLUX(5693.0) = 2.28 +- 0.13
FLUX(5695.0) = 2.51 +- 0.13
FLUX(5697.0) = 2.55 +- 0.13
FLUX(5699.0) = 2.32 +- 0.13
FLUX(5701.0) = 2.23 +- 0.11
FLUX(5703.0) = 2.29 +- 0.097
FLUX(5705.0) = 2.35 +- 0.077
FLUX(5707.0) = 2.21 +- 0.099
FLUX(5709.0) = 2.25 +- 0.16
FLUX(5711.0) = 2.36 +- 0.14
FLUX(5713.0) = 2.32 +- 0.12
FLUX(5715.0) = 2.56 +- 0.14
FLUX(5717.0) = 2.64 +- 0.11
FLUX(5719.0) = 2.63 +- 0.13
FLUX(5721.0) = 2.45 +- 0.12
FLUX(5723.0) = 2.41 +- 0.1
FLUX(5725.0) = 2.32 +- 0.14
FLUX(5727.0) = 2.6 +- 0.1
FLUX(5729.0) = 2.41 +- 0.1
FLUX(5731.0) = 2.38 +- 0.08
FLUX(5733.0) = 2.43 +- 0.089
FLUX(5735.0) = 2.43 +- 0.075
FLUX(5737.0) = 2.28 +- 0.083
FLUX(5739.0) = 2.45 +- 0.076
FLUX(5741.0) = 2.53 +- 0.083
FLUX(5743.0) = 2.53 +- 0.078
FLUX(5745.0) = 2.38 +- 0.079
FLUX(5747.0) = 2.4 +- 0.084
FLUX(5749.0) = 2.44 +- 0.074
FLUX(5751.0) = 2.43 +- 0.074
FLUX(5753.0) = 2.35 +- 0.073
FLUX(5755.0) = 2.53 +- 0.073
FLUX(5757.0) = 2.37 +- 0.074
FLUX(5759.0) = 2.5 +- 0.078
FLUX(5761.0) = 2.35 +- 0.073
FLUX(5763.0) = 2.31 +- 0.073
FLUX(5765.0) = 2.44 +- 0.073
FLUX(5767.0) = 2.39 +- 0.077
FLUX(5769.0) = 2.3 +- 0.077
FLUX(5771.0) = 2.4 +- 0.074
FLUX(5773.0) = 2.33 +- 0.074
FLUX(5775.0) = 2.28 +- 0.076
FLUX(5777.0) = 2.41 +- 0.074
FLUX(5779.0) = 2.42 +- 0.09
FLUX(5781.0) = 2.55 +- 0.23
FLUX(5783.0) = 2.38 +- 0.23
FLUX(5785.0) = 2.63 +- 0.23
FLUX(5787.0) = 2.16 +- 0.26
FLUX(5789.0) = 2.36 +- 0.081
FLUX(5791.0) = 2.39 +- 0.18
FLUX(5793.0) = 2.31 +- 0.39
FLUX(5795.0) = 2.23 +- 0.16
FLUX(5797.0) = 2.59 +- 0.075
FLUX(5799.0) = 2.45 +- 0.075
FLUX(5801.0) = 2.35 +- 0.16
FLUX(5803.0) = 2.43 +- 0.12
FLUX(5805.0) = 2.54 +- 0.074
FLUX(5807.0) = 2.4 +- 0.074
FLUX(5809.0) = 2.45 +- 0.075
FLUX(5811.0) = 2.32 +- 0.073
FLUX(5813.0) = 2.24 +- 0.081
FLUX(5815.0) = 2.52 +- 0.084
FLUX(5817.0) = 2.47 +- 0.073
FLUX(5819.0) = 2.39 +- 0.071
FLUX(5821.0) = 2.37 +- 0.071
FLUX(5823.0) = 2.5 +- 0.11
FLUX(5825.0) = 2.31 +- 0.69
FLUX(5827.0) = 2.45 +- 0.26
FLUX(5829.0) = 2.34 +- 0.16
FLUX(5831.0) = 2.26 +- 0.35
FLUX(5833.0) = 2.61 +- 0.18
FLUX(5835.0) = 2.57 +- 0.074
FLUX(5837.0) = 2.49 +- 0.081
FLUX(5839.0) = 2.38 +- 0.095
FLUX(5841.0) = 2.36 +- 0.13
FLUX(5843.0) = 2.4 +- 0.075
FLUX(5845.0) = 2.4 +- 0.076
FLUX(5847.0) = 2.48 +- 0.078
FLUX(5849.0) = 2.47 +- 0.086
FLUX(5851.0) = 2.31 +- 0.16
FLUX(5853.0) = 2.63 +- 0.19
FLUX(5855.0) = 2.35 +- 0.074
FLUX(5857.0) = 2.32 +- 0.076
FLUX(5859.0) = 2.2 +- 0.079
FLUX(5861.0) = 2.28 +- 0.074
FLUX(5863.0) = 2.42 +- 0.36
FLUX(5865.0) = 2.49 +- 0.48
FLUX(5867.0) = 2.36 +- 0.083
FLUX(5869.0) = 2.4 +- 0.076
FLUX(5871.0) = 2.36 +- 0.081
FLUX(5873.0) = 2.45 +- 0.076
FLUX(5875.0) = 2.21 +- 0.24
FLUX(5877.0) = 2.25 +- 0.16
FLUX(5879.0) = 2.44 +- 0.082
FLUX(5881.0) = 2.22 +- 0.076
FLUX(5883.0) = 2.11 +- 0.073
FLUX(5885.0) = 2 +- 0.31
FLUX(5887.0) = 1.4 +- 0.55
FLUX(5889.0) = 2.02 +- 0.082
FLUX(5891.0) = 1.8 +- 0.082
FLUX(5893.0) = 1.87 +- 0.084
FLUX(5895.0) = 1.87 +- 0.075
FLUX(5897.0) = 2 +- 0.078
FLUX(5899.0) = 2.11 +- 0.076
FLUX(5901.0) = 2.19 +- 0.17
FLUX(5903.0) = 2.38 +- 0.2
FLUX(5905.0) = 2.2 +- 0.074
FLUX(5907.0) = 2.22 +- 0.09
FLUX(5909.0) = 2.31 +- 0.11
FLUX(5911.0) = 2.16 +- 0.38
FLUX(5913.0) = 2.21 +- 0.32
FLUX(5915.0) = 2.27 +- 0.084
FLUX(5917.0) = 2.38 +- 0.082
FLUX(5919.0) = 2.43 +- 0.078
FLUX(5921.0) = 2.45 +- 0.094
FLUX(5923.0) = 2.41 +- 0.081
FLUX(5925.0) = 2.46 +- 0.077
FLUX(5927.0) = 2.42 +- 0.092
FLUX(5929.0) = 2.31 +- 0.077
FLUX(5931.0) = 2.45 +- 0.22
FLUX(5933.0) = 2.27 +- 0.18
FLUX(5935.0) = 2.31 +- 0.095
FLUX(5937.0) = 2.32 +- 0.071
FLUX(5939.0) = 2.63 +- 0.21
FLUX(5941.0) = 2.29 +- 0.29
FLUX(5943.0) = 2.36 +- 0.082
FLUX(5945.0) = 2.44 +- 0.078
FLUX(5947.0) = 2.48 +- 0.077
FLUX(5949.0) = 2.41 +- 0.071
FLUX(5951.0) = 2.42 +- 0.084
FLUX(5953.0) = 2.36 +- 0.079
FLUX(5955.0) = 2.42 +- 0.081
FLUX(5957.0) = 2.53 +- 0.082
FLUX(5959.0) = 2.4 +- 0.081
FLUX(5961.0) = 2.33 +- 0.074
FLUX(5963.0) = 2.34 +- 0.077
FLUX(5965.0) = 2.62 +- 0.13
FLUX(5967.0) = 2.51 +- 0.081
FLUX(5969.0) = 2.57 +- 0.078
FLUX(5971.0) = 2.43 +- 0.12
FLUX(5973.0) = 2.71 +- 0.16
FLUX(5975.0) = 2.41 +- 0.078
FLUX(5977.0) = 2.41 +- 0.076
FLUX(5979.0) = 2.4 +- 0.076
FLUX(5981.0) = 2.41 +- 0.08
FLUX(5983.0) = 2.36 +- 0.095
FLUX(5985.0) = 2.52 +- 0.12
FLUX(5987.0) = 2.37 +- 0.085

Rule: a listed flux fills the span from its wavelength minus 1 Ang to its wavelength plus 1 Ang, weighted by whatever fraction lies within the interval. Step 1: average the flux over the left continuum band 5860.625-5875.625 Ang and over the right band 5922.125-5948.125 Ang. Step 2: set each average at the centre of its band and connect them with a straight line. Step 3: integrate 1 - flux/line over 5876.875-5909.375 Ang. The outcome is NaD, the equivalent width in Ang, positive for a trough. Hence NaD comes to 4.26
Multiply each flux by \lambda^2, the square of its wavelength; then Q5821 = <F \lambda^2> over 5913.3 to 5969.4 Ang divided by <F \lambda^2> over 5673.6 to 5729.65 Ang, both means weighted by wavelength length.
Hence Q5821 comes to 1.1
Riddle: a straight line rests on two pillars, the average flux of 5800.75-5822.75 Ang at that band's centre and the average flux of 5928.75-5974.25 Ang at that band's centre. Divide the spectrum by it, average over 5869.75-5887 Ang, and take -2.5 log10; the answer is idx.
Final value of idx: 0.10 mag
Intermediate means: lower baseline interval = 2.41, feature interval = 2.21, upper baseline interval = 2.43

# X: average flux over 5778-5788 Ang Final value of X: 2.43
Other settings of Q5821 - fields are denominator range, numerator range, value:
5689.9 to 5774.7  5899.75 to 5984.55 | 1.07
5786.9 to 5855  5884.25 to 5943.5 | 0.95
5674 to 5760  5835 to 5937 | 1.01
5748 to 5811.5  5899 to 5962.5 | 1.03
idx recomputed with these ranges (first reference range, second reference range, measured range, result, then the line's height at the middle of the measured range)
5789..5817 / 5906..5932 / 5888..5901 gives 0.20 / 2.36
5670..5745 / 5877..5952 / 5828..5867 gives -0.05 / 2.29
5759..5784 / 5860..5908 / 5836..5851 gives -0.08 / 2.25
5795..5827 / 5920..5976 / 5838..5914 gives 0.09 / 2.42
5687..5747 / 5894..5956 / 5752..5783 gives -0.01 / 2.38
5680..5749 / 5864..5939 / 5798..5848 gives -0.05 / 2.3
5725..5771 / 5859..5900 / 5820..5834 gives -0.07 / 2.26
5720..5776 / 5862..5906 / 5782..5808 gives -0.04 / 2.32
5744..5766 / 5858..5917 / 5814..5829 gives -0.06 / 2.3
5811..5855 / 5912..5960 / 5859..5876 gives 0.02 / 2.41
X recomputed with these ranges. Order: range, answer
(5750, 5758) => 2.42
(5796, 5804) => 2.46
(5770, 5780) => 2.37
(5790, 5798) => 2.38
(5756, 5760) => 2.44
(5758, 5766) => 2.4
